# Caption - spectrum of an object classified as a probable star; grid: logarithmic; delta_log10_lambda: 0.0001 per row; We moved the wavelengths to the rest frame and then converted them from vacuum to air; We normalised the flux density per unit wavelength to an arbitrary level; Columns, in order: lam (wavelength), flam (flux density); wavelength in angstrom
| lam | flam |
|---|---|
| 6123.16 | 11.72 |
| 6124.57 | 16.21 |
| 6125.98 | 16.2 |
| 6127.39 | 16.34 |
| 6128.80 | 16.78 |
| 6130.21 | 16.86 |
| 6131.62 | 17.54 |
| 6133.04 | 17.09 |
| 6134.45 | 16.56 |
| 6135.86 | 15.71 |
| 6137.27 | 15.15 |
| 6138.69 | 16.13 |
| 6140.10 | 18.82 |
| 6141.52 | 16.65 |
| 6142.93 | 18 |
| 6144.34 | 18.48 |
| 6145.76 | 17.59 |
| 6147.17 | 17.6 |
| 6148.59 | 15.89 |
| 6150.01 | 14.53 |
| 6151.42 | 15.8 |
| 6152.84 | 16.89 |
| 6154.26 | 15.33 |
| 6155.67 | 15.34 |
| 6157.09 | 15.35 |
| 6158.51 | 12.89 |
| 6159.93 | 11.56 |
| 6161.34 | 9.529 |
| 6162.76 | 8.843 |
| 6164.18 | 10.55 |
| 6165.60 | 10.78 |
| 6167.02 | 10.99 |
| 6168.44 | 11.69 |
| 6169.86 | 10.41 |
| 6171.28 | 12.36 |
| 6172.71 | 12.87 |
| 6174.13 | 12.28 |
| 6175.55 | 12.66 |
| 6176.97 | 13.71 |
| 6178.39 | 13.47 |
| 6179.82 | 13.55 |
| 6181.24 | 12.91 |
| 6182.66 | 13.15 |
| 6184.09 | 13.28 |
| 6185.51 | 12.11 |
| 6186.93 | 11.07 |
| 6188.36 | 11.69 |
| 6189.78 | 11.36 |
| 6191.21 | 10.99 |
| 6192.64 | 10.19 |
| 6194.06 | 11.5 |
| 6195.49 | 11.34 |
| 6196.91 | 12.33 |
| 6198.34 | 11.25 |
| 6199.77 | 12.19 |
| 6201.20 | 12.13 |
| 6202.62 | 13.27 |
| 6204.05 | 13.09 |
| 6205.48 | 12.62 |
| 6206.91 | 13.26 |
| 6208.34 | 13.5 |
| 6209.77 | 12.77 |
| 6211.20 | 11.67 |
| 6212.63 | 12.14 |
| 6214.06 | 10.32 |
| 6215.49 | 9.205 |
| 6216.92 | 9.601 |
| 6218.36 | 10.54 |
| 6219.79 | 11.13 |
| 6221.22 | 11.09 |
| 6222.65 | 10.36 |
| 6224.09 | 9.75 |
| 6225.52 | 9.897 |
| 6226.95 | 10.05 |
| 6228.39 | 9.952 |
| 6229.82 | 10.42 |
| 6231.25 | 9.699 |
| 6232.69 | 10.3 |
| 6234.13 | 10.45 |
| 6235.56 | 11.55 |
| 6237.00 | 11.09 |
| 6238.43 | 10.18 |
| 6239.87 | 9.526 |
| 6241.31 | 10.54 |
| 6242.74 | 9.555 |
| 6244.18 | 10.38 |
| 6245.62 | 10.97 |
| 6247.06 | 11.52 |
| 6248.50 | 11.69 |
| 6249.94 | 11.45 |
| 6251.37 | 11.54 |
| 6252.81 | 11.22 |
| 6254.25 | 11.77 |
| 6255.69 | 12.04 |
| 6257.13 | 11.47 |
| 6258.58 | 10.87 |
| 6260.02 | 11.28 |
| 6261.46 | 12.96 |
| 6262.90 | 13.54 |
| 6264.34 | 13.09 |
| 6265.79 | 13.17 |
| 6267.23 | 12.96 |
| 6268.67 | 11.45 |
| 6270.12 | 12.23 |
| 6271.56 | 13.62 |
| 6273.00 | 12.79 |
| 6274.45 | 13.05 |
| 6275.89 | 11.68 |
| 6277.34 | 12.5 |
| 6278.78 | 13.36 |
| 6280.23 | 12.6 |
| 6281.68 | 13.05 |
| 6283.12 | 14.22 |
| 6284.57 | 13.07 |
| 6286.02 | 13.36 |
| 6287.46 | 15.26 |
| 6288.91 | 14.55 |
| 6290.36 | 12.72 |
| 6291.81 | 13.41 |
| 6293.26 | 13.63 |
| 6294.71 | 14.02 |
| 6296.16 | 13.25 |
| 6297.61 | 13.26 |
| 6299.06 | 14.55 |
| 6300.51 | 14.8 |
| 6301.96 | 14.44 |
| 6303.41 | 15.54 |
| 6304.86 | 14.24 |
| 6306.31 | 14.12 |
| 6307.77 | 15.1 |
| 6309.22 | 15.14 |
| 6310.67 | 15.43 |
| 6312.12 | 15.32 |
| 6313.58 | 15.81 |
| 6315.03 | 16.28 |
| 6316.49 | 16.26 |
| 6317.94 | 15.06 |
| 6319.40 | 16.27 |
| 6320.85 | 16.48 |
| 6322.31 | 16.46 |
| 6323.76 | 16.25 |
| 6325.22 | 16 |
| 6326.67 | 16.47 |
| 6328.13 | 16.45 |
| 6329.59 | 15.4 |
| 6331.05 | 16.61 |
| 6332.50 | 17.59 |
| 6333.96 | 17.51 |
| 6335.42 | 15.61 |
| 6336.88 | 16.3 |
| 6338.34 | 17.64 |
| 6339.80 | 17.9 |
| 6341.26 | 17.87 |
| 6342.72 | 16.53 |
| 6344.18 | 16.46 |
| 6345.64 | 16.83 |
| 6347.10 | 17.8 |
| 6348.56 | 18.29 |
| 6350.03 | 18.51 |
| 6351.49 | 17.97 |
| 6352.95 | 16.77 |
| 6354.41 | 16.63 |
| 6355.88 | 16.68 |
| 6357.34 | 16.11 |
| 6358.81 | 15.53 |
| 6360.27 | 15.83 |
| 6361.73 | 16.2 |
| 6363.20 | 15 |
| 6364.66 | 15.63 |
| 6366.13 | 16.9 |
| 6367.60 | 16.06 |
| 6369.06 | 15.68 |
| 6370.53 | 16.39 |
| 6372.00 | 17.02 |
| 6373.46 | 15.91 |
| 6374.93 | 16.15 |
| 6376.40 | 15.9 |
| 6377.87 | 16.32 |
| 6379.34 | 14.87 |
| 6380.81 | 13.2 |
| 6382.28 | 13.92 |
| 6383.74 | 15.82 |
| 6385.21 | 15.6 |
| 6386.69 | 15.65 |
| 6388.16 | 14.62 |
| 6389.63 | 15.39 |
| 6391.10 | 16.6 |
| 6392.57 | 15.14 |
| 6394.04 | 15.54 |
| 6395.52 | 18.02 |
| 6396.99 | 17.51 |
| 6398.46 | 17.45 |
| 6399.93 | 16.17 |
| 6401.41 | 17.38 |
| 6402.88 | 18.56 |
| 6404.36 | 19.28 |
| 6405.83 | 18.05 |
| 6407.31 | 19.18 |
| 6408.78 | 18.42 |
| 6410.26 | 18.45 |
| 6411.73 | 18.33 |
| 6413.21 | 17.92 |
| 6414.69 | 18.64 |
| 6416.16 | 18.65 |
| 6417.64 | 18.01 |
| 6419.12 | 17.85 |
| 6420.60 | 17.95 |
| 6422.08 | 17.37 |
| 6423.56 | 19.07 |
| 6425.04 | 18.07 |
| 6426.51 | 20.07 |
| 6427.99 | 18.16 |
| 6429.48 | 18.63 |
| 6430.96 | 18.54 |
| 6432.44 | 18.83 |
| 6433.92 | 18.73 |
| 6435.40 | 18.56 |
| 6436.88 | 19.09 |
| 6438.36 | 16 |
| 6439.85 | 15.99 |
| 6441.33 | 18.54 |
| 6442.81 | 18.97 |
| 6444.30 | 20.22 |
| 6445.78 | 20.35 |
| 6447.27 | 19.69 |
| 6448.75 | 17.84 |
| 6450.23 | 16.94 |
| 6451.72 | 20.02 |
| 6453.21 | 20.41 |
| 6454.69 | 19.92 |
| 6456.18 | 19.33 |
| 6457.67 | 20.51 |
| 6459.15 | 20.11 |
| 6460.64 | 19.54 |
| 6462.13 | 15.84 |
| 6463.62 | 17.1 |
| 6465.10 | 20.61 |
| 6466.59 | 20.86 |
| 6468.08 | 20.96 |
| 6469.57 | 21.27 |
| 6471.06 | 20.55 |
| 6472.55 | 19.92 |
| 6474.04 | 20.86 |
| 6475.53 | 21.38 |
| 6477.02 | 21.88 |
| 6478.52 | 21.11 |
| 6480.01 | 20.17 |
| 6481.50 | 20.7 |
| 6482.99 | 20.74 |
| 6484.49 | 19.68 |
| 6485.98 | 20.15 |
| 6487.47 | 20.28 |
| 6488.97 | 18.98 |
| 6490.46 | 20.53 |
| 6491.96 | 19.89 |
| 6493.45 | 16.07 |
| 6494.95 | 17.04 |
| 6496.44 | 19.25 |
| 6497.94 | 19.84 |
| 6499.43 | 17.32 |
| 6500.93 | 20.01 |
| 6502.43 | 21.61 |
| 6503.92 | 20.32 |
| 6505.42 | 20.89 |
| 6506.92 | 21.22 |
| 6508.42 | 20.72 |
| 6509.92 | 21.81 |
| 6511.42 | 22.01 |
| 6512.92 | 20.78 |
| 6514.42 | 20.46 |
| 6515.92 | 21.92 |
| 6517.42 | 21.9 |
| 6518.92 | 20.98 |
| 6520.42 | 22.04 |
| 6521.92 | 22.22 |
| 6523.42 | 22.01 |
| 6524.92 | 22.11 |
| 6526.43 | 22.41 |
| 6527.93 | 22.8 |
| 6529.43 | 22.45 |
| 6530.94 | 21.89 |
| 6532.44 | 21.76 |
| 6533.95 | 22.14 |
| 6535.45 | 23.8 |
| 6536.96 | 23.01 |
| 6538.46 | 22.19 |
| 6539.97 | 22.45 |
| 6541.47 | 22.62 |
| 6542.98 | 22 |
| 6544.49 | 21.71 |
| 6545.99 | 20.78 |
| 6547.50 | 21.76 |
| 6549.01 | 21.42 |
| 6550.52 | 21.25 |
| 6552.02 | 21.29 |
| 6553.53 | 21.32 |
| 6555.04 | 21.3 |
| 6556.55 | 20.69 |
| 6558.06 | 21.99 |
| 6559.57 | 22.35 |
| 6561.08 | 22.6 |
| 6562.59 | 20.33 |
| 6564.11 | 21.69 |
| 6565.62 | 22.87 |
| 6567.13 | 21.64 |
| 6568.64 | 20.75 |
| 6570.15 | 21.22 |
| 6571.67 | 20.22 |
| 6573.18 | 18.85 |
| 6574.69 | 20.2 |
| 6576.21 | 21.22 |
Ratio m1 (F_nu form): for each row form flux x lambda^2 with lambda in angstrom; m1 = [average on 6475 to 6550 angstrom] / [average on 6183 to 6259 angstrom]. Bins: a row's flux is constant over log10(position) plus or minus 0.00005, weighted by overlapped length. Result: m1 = 2.06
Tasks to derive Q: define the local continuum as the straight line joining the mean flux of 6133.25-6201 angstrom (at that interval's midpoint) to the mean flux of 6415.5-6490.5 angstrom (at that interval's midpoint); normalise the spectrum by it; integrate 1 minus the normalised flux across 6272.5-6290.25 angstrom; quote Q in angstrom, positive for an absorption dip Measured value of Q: 2.9 angstrom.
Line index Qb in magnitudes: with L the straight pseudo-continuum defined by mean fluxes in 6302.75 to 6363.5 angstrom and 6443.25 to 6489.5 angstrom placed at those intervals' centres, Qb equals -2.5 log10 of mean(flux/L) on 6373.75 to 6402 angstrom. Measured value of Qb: 0.13 mag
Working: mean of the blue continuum 16.4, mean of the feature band 15.8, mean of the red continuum 19.9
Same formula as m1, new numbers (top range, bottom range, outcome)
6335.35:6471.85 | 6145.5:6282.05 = 1.56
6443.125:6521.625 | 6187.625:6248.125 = 1.97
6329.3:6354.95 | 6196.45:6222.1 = 1.52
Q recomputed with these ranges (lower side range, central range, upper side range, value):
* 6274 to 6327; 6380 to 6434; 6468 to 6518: 1.1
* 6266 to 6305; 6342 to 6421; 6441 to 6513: -0.4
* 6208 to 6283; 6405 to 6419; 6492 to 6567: -0.9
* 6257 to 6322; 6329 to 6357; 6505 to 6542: -2.5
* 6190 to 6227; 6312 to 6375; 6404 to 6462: -3.0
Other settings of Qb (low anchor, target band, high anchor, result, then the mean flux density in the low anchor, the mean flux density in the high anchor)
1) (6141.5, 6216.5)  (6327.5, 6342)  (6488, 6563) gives -0.02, 12.9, 21.2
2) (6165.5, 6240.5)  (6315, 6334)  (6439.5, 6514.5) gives -0.08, 11.5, 19.8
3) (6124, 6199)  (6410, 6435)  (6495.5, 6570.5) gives 0.05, 13.9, 21.5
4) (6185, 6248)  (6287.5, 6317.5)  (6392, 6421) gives -0.03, 11.1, 17.8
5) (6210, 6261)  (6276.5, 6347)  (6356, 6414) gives -0.12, 10.8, 16.5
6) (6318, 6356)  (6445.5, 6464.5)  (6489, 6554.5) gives 0.03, 16.9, 21.2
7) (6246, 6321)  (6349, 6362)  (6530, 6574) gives -0.07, 13.5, 21.7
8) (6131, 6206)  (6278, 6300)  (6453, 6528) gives 0.18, 13.6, 20.4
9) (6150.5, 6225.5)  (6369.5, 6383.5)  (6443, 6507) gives 0.11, 12.1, 19.8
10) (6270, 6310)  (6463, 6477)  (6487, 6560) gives -0.06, 13.7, 21.2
